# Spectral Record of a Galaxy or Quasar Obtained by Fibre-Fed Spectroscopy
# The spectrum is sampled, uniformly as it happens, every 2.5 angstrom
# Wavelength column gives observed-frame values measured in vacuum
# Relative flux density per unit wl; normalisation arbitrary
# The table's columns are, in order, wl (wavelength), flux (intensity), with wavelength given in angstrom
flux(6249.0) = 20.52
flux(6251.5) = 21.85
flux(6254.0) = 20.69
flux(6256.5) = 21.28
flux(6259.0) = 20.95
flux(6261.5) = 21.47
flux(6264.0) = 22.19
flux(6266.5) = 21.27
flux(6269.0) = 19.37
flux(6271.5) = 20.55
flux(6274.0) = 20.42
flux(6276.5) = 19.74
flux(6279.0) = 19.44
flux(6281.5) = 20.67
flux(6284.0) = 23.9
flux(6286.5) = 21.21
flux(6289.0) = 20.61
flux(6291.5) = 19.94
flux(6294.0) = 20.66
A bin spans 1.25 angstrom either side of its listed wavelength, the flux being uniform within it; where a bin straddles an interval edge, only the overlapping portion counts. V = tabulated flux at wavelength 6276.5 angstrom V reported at 19.74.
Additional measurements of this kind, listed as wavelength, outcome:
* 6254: 20.69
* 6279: 19.44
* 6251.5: 21.85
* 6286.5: 21.21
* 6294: 20.66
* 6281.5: 20.67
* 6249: 20.52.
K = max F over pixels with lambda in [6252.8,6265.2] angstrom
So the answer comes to 22.19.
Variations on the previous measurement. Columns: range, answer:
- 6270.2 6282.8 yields 20.67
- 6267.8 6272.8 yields 20.55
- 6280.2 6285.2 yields 23.9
